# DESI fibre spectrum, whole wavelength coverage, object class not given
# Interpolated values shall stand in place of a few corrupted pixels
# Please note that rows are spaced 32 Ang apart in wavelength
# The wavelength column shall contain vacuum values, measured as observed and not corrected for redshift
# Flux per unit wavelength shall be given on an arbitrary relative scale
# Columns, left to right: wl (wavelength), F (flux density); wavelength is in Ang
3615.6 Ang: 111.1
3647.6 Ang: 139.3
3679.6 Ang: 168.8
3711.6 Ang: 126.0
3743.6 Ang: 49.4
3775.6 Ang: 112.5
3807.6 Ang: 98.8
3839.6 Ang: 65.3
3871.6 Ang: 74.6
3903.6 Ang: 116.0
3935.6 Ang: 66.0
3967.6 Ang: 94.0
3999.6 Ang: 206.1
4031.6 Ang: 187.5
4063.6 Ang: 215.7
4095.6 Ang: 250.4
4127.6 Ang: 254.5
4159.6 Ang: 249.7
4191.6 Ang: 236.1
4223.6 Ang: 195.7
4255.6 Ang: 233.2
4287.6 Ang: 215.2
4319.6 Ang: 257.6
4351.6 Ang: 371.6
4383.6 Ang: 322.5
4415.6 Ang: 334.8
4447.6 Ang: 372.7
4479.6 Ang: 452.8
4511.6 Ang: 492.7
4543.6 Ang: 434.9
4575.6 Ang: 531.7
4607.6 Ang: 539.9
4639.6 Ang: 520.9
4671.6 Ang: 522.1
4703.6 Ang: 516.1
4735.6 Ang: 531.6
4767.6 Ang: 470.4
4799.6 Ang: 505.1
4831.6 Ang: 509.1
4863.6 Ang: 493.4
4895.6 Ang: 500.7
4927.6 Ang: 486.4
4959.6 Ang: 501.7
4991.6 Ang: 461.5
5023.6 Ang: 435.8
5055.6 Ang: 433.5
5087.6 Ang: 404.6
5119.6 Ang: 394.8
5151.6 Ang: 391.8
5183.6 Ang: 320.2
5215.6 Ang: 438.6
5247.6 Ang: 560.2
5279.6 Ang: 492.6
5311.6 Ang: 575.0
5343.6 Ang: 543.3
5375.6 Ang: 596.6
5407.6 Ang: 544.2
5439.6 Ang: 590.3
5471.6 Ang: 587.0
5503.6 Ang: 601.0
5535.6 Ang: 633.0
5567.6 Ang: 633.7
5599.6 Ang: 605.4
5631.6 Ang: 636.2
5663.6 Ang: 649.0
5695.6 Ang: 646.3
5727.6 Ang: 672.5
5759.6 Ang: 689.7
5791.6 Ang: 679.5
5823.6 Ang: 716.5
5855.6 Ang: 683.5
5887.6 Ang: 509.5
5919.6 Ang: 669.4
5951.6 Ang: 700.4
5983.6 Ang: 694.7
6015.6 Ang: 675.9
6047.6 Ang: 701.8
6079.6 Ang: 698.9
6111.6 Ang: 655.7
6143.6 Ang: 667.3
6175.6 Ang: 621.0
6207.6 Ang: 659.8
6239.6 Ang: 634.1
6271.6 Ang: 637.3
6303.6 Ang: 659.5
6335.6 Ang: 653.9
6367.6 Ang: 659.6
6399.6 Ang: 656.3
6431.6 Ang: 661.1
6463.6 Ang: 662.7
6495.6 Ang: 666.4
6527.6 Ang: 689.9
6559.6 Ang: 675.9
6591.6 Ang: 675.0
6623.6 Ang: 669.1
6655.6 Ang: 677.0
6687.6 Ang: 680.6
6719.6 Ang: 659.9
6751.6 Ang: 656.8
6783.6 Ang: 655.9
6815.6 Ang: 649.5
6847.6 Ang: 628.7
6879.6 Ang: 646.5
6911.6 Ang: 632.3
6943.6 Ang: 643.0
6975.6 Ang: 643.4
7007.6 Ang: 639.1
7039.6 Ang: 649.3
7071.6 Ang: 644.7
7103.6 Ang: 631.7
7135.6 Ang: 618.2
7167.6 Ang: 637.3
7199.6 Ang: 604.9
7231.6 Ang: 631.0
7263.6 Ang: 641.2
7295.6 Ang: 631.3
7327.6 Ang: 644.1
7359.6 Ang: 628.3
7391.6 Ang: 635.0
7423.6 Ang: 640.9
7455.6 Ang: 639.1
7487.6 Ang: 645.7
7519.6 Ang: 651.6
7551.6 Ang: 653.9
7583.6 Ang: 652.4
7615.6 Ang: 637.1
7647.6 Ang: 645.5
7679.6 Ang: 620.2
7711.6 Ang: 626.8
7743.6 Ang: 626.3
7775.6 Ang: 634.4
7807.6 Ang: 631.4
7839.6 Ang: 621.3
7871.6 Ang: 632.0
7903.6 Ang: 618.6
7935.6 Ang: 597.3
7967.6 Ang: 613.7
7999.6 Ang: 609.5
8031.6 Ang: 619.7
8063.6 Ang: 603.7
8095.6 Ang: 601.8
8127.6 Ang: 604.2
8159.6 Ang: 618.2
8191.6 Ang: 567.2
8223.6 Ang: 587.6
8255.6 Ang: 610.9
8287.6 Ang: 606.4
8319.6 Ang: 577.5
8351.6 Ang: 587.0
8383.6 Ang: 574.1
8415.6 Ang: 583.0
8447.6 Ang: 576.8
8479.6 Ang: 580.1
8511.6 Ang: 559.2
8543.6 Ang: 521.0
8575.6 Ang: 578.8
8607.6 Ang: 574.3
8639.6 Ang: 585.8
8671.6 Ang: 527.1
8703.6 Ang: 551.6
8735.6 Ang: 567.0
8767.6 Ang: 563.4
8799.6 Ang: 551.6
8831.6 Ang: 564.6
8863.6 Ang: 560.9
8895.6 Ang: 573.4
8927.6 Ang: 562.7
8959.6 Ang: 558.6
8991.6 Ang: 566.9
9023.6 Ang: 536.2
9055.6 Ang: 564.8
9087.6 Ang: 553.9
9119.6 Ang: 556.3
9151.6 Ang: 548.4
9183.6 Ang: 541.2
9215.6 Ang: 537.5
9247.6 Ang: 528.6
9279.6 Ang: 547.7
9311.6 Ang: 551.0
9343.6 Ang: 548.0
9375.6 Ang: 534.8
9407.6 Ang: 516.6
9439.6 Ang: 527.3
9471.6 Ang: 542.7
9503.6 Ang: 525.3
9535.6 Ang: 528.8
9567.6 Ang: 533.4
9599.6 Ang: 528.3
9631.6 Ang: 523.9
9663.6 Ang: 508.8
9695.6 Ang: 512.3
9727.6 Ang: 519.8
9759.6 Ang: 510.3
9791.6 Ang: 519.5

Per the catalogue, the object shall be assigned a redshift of 0.00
